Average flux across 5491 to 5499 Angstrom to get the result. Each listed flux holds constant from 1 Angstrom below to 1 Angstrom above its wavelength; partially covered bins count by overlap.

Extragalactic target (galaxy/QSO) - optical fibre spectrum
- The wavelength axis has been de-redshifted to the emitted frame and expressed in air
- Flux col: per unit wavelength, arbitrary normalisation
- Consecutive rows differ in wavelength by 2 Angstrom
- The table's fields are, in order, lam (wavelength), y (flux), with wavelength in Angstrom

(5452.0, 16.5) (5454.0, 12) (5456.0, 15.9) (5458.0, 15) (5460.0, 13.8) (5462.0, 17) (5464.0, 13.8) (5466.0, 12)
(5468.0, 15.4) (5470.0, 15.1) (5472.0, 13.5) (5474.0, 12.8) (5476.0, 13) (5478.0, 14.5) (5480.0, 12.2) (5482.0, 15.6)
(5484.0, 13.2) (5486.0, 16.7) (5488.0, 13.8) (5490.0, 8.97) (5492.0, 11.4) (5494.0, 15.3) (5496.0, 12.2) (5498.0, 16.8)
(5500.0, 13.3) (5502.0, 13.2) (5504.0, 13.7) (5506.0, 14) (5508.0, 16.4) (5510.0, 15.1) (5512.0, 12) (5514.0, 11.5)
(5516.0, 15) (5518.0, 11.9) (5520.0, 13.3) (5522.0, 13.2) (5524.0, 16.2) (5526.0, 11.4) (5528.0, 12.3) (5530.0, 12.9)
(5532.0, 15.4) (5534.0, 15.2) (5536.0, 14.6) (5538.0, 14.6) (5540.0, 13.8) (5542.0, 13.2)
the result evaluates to 13.9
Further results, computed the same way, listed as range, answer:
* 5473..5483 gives 13.6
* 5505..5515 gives 13.8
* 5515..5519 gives 13.4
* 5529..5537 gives 14.5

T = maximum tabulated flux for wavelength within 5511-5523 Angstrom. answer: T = 15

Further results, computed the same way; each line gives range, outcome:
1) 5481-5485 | 15.6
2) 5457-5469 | 17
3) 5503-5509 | 16.4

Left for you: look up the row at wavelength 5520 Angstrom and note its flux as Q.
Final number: 13.3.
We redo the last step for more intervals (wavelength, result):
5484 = 13.2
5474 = 12.8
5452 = 16.5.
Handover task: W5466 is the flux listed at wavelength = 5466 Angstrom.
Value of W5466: 12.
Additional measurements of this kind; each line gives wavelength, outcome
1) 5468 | 15.4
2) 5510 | 15.1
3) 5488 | 13.8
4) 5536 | 14.6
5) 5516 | 15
